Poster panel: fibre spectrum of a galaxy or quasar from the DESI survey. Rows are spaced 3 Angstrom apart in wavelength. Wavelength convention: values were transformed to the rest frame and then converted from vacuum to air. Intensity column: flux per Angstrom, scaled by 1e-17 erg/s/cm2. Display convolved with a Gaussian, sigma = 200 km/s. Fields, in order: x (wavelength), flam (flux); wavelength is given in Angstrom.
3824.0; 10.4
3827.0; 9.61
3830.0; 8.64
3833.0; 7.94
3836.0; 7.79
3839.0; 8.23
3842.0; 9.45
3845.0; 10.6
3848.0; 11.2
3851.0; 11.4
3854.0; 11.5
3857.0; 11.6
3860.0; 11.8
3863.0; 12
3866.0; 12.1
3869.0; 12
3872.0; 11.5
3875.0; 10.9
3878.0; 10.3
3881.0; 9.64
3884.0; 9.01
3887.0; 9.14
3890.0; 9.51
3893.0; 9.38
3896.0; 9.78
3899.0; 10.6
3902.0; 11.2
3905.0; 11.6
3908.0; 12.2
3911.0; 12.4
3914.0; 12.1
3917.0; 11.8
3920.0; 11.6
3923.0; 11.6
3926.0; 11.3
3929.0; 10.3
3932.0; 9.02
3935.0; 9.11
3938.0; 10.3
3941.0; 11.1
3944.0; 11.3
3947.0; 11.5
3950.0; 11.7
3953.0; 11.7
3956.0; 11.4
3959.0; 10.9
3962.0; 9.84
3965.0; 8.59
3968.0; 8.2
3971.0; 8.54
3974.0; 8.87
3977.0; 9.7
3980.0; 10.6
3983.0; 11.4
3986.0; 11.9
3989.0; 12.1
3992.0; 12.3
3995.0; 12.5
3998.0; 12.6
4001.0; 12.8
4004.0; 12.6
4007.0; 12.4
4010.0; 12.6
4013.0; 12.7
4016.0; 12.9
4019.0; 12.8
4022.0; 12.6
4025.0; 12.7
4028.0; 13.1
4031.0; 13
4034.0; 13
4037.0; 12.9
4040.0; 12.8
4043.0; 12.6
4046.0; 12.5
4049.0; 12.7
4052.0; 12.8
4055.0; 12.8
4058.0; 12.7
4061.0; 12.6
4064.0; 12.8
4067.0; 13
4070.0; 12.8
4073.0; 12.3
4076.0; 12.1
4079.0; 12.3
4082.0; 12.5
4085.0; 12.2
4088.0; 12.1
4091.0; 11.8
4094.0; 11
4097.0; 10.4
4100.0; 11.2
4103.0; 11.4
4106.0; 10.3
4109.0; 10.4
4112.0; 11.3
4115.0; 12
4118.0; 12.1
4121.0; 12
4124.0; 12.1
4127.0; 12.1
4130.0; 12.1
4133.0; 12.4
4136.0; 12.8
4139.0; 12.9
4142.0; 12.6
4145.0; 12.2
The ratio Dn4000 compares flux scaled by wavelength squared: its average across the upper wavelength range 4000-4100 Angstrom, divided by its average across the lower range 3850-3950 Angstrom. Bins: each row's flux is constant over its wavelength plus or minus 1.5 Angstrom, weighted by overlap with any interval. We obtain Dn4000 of 1.23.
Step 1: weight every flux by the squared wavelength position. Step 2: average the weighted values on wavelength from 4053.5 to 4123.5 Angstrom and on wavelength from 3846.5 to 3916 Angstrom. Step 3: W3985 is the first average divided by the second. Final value 1.20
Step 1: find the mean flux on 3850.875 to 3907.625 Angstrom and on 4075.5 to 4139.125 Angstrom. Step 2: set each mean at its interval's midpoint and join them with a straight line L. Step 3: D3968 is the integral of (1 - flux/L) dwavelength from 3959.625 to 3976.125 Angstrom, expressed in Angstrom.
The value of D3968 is 3.3 Angstrom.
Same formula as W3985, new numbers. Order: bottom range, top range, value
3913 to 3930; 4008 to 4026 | 1.16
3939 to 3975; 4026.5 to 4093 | 1.28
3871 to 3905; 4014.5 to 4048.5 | 1.36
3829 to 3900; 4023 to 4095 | 1.35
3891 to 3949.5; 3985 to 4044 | 1.21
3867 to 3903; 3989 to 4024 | 1.31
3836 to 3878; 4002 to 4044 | 1.27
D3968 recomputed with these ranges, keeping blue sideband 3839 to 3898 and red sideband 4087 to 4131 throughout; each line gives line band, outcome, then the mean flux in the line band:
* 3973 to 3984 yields 0.9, 10.1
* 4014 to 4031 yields -2.5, 12.8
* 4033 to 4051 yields -2.4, 12.7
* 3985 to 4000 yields -1.7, 12.3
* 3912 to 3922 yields -1.0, 11.8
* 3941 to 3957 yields -0.9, 11.5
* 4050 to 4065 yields -1.9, 12.7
